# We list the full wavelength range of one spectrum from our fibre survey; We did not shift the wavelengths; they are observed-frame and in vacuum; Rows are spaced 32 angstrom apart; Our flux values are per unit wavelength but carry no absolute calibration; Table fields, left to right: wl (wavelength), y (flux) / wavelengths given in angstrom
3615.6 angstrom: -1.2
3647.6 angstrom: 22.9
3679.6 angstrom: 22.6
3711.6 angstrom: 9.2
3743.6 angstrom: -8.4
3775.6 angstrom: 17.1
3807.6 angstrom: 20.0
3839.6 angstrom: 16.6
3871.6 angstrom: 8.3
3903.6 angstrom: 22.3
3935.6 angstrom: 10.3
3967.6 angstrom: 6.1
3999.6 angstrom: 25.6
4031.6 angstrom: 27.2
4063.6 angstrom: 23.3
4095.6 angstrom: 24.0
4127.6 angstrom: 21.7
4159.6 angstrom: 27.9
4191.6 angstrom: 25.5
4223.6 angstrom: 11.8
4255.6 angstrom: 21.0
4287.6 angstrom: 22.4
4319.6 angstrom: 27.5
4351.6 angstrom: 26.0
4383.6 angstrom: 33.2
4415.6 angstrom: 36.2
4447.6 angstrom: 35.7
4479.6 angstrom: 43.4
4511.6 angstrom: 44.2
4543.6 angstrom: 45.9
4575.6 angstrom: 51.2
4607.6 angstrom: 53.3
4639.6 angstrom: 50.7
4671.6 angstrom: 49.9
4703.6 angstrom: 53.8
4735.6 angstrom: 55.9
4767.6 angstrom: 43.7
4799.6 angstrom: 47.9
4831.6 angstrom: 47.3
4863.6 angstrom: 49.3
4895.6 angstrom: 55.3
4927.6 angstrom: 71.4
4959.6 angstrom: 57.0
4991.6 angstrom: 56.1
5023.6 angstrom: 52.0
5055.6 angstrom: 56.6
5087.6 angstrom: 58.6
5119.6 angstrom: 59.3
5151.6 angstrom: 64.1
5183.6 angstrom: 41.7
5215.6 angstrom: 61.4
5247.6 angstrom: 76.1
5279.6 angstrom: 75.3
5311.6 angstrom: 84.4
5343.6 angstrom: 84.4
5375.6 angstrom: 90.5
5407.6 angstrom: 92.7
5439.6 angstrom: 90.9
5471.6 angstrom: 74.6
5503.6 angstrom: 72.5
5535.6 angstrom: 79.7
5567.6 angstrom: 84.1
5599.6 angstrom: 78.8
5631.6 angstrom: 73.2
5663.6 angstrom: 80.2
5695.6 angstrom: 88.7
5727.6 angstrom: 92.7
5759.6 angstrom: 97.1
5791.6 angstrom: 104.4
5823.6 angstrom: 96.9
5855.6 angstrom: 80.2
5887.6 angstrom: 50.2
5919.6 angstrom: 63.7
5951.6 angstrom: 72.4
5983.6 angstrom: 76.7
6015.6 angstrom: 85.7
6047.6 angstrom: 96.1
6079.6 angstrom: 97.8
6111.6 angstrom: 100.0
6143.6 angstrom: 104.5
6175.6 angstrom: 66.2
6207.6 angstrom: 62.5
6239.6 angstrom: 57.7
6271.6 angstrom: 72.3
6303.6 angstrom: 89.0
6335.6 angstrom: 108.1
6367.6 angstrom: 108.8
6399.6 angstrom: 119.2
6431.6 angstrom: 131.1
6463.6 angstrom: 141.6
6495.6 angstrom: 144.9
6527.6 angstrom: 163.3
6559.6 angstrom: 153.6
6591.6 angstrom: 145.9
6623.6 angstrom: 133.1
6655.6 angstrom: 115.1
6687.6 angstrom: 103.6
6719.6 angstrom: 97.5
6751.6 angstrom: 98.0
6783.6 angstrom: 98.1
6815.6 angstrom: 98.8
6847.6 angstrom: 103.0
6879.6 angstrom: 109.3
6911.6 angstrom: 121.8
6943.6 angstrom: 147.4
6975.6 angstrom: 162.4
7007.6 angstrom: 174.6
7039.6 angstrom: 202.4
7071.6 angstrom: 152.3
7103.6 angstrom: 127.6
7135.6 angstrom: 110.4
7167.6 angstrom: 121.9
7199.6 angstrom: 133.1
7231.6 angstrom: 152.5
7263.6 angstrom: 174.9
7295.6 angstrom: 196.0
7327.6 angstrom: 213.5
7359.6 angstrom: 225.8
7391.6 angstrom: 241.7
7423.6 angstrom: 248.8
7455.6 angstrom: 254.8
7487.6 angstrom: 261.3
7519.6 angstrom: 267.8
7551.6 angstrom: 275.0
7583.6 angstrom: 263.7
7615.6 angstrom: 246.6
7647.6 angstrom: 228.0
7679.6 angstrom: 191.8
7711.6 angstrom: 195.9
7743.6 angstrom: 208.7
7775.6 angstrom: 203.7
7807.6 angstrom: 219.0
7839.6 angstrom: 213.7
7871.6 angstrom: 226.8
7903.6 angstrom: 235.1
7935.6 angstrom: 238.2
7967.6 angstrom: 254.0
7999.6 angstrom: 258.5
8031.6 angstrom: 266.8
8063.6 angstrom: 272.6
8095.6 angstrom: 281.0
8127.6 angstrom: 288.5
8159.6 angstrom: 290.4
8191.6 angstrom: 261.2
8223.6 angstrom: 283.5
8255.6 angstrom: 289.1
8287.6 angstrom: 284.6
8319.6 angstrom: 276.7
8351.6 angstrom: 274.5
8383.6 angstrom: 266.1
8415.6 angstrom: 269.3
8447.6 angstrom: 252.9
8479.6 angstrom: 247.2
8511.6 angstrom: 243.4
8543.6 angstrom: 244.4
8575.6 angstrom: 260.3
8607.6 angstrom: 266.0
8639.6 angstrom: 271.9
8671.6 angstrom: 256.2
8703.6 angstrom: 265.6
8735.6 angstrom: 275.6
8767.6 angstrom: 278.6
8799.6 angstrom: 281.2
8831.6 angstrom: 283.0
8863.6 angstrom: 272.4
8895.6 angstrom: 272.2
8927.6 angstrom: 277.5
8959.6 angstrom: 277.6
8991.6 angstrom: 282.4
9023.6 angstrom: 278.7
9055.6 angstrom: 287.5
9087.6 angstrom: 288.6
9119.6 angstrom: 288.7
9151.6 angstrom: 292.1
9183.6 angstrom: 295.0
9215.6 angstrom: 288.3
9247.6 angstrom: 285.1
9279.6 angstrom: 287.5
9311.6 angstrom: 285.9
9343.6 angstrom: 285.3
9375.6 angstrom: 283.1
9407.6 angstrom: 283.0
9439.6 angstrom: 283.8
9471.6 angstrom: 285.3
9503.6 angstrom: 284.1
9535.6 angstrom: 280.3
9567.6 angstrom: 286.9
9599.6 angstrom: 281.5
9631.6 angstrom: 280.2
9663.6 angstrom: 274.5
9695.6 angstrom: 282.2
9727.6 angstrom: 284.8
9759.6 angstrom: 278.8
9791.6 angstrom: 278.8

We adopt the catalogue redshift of 0.000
